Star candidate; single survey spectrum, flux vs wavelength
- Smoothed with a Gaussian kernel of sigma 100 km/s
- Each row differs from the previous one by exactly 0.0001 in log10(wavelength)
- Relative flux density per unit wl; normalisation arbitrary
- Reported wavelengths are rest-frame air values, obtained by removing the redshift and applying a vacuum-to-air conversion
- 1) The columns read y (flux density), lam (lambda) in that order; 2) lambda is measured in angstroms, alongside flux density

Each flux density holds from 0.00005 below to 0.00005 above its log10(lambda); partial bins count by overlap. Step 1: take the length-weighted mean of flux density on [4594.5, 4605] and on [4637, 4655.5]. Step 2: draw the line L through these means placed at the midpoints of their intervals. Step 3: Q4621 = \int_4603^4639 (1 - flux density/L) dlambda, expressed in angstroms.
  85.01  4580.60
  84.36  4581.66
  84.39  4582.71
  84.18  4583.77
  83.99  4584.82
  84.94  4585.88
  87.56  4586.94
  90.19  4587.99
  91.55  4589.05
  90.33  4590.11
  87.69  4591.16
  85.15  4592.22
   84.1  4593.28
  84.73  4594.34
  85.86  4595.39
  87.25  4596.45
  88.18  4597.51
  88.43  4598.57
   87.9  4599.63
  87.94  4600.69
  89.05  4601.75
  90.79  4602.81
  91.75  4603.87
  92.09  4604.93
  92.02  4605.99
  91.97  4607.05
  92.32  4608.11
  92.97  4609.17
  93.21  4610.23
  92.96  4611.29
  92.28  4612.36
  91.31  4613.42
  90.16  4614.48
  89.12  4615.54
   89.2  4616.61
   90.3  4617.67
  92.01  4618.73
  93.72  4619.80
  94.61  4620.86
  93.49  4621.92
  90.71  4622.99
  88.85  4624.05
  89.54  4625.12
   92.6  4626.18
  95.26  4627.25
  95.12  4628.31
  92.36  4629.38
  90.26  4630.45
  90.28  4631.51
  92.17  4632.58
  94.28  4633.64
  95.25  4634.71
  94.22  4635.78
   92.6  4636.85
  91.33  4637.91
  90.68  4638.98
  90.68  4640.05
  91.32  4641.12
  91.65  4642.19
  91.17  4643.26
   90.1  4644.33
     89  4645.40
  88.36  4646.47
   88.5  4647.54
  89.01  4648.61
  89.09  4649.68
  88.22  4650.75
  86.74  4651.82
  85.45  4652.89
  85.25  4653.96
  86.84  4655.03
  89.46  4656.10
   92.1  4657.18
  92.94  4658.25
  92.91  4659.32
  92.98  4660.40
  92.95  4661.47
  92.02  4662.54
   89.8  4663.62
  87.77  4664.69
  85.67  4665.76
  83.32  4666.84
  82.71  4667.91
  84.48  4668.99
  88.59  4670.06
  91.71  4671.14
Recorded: -1.3 angstroms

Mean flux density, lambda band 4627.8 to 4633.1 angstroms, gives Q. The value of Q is 91.9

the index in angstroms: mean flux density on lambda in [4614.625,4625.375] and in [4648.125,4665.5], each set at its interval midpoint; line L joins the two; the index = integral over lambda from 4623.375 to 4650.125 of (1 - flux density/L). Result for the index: -0.3 angstroms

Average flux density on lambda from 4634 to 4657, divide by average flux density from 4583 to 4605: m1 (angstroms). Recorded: 1.02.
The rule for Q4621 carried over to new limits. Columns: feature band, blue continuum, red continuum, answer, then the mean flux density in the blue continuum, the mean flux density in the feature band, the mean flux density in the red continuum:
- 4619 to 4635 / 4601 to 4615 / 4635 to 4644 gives -0.1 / 91.7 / 92.5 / 91.7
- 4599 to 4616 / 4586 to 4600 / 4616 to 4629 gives -0.3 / 87.5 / 91.1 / 92.1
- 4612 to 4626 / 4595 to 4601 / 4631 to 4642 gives -0.2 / 87.5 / 91.2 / 92.2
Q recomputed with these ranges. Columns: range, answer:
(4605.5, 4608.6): 92.1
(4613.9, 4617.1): 89.5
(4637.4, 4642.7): 91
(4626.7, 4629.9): 94.2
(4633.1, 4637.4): 94.2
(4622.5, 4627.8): 91.5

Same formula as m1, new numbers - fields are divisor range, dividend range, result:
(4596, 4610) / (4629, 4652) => 1.01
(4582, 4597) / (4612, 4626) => 1.05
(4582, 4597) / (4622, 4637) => 1.07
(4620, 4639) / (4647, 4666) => 0.97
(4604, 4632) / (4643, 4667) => 0.97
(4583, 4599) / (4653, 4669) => 1.02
